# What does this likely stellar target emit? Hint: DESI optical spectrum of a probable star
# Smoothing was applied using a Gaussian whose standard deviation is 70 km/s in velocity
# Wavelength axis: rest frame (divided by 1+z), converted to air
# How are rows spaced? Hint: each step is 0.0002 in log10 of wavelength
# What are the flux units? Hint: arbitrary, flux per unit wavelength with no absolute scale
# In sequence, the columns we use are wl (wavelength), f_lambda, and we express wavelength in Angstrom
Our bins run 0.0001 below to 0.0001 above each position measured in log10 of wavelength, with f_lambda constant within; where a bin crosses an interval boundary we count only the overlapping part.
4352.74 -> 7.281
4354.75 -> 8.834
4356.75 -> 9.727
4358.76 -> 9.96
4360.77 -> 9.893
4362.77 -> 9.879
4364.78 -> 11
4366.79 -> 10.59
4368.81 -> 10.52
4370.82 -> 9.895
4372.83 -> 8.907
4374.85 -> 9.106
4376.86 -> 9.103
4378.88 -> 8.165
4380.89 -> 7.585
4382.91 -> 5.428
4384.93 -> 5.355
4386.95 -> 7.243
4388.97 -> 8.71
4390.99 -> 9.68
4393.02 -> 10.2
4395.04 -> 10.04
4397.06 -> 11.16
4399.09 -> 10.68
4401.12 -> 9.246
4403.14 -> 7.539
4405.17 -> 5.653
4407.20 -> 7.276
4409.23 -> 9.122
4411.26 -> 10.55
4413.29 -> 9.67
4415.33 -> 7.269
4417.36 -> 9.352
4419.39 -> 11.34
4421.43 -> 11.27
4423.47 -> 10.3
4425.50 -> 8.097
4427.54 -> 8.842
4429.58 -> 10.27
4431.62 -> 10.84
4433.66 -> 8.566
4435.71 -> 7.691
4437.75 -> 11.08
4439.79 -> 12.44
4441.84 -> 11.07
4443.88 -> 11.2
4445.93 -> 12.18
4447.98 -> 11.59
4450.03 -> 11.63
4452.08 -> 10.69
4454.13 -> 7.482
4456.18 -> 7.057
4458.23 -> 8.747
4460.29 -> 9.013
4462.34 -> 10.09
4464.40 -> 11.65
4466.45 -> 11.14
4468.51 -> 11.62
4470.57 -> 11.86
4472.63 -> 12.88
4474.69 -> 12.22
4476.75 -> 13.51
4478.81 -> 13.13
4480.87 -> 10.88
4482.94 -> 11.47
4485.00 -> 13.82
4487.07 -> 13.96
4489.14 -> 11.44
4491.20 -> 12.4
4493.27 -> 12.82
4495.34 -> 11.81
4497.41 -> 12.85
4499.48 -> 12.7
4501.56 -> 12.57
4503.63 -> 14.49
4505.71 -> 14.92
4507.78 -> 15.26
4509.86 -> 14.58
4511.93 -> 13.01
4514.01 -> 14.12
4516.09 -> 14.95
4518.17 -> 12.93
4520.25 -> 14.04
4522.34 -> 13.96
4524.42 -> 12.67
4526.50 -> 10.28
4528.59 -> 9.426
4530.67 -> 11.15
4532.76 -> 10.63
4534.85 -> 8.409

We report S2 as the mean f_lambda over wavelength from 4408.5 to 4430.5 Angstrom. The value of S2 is 9.65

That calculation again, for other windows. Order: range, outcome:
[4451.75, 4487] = 11.1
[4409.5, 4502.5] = 10.9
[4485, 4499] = 12.6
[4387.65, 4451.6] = 9.82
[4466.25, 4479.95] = 12.4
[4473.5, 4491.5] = 12.5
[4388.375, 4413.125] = 9.18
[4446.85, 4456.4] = 9.94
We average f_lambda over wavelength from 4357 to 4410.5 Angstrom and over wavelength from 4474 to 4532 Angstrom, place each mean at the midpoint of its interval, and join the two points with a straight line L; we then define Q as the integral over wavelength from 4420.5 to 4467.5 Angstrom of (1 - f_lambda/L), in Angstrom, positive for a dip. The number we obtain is 3.4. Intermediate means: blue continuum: 8.94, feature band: 10.1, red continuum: 12.9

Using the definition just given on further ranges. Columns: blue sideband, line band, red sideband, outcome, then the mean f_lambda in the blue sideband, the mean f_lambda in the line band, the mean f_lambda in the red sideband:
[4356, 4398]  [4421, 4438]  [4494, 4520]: 2.2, 9.14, 9.54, 13.7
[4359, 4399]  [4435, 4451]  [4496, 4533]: -0.3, 9.13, 11.2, 13.1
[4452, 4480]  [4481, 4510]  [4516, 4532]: -3.9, 10.8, 13.1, 12.2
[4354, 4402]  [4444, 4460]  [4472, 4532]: 2.0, 9.21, 9.94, 12.9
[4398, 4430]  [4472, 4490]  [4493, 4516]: -0.2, 9.14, 12.6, 13.6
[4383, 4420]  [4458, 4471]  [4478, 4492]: 1.0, 8.78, 10.6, 12.4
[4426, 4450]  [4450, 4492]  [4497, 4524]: 2.9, 10.5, 11.3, 13.9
